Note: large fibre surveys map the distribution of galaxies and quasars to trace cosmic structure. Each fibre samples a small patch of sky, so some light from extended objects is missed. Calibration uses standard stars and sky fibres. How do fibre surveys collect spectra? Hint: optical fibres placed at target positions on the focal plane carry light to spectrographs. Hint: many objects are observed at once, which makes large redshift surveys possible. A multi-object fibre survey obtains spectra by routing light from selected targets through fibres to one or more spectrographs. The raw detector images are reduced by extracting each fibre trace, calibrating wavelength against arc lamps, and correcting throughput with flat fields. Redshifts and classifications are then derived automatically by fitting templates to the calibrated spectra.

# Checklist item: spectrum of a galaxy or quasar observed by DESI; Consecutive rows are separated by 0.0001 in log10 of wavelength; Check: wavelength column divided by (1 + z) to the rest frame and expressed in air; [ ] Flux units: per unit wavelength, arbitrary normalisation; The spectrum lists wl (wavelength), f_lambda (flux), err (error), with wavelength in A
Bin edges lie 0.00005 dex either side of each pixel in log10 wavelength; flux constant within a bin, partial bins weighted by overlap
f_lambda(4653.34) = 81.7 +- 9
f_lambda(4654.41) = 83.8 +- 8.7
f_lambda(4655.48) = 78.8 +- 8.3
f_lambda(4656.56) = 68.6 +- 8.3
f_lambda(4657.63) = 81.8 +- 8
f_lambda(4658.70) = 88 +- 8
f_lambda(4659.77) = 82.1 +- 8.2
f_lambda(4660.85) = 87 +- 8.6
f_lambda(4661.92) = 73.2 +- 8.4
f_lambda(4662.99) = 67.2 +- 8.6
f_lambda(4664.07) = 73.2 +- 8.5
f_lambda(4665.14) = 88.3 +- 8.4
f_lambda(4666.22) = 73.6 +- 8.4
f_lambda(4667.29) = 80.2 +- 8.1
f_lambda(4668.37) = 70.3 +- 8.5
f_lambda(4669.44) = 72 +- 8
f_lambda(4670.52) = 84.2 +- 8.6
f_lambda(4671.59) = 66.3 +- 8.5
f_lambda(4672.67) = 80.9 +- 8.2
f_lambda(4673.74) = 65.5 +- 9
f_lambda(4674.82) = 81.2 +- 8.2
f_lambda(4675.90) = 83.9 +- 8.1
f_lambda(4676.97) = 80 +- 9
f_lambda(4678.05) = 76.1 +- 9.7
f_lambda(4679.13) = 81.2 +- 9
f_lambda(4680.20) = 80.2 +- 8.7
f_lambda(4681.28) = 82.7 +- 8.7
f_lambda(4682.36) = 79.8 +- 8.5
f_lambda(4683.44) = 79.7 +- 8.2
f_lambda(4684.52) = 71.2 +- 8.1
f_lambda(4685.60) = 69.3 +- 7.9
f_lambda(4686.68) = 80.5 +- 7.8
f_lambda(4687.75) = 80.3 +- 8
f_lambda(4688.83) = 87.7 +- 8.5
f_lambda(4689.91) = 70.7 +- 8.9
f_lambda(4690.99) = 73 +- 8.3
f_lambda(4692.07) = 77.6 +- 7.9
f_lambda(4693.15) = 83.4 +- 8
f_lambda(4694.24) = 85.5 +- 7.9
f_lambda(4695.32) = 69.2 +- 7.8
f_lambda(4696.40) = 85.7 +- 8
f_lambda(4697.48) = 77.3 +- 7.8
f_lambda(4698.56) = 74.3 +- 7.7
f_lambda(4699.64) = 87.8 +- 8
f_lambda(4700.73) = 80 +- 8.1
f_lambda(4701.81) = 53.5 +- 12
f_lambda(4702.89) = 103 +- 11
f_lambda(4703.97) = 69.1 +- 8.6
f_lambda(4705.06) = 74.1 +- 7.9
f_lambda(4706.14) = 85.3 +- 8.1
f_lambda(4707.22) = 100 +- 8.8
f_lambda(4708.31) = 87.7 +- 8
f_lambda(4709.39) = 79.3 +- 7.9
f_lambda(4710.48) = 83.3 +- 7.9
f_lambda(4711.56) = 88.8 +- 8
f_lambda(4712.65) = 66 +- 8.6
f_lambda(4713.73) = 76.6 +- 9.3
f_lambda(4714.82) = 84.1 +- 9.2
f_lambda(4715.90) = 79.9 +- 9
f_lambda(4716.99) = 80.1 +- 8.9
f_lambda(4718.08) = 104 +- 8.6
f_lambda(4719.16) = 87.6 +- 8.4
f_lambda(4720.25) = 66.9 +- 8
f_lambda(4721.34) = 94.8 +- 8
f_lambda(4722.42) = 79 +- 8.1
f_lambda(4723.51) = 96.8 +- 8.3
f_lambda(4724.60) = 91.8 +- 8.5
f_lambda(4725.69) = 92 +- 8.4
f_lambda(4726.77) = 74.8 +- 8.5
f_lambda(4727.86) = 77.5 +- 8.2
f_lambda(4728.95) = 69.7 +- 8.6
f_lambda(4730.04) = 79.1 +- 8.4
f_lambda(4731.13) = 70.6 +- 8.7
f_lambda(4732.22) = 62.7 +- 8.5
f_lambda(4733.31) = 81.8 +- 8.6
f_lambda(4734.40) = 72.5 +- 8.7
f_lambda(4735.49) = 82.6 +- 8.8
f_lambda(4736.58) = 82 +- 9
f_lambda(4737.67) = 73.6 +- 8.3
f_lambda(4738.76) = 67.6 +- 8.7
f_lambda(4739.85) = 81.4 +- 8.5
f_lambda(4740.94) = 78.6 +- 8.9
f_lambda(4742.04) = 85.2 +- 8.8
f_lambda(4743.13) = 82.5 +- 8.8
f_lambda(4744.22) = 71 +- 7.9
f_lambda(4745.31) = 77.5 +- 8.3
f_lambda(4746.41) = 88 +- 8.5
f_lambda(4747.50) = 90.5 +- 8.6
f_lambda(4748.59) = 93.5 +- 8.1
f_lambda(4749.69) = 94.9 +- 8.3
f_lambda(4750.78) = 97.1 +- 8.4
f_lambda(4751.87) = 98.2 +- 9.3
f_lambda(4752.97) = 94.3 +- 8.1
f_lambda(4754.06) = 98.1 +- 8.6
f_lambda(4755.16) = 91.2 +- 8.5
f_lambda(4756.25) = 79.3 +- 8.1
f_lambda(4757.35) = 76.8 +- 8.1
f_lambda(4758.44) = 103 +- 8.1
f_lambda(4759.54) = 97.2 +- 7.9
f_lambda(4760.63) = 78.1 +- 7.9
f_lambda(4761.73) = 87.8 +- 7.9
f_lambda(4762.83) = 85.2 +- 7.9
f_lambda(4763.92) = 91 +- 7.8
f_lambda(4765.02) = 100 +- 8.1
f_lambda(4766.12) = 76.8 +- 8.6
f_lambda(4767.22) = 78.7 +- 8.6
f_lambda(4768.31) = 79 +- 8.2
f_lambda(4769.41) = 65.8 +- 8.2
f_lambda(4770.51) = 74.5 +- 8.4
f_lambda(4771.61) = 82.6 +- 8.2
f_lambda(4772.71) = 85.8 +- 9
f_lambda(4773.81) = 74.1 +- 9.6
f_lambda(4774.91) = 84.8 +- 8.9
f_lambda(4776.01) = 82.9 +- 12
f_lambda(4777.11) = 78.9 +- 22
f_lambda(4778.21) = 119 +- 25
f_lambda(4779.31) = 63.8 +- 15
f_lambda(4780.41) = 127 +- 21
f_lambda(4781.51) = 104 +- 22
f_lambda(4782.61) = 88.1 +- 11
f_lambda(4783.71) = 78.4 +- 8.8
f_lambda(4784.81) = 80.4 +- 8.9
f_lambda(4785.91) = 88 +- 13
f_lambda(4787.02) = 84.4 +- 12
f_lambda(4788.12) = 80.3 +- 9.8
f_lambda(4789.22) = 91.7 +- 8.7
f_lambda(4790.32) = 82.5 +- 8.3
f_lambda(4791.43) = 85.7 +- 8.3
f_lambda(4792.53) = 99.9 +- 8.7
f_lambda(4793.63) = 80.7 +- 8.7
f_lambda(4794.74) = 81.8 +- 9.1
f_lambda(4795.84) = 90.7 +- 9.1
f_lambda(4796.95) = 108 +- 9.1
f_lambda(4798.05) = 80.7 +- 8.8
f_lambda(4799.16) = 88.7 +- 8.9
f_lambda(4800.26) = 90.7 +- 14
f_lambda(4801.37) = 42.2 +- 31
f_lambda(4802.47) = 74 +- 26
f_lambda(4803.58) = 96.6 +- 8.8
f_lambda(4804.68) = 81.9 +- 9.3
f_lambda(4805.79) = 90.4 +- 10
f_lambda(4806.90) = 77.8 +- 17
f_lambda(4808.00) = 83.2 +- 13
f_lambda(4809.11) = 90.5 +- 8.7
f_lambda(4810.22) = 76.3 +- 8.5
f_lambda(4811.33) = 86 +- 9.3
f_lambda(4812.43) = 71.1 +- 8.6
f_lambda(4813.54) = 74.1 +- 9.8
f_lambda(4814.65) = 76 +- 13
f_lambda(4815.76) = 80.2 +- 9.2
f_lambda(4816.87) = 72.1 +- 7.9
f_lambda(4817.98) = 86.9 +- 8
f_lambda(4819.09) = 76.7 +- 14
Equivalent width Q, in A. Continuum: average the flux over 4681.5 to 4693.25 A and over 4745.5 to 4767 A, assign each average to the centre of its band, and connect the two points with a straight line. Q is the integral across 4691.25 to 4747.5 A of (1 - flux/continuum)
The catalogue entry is 1.9 A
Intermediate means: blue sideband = 77.5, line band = 80.5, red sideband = 90.1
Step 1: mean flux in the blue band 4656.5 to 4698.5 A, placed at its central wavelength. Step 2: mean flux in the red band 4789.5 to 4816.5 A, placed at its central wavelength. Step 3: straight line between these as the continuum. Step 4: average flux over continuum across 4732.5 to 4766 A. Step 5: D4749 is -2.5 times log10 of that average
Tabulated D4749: -0.06 mag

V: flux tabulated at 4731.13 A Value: 70.6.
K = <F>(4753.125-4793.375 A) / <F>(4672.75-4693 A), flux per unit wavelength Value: 1.1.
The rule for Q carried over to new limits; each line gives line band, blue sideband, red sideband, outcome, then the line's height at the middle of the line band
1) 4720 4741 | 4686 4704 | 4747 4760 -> 2.01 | 87.4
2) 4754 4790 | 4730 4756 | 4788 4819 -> -1.47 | 83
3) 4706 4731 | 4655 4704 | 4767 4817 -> -1.06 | 80.1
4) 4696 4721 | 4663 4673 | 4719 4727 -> 0.49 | 83.2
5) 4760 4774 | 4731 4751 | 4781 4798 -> 0.47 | 84.6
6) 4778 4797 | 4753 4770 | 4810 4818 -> -1.88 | 81.7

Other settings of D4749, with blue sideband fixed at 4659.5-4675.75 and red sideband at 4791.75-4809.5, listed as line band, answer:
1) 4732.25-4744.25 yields 0.04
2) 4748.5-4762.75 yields -0.12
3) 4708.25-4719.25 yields -0.05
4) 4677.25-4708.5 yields -0.02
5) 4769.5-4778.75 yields -0.01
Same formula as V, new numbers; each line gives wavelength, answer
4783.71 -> 78.4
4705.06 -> 74.1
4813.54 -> 74.1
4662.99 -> 67.2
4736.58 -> 82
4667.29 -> 80.2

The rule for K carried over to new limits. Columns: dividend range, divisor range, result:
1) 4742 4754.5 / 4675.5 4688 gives 1.14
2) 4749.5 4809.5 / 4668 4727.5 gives 1.08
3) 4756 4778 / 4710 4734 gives 1.03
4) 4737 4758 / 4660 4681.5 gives 1.10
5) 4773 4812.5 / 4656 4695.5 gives 1.10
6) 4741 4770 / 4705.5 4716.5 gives 1.05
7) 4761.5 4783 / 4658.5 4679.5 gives 1.12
